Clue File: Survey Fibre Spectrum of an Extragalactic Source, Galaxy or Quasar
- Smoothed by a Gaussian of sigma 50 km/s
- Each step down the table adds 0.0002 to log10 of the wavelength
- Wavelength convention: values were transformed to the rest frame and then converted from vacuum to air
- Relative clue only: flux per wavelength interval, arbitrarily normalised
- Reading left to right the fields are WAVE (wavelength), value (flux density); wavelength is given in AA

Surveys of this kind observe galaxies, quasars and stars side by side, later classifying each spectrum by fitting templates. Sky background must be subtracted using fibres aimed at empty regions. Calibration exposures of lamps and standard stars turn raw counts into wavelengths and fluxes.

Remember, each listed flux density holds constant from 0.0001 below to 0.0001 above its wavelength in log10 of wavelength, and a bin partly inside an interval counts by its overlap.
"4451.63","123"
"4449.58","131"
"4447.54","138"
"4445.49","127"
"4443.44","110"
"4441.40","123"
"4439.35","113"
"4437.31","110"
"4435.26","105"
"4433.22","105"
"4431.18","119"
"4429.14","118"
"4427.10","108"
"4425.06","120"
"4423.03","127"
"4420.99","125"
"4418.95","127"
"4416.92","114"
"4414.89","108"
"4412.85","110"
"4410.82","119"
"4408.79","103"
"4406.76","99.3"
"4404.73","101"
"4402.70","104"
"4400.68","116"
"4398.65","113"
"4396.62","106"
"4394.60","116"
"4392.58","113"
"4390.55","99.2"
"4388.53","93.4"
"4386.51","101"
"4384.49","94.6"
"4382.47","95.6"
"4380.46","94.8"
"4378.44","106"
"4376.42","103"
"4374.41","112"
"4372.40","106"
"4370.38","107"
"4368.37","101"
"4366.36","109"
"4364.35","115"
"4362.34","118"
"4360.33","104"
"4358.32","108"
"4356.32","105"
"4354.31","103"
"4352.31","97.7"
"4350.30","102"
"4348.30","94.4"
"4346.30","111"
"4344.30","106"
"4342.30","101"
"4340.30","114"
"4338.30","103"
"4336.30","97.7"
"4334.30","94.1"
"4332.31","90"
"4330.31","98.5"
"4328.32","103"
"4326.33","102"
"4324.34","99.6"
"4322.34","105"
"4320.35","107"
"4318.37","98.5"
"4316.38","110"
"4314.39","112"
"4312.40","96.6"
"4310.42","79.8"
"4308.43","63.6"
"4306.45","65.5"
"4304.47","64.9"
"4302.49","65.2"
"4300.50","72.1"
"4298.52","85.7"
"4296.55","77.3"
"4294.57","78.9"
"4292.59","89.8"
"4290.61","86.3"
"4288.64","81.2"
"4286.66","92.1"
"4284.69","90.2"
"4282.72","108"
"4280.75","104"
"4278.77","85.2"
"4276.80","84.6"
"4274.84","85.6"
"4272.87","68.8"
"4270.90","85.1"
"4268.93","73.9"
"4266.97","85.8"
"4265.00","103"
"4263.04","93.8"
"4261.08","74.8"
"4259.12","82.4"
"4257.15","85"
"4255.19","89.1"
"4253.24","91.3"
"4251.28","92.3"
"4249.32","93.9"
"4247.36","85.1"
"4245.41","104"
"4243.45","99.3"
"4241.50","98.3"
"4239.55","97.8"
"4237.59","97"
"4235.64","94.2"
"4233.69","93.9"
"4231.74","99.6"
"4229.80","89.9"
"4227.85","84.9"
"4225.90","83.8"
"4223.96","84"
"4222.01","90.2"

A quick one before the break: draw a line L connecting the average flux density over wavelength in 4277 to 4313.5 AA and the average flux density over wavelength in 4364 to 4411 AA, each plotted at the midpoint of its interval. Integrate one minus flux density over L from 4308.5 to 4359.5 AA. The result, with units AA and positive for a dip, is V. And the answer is -4.9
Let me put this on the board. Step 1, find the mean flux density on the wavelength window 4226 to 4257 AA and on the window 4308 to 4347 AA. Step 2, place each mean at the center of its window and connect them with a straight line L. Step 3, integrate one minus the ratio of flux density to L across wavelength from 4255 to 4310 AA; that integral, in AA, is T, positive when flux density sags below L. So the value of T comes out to 7.8 AA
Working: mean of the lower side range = 93.5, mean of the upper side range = 100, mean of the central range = 82.8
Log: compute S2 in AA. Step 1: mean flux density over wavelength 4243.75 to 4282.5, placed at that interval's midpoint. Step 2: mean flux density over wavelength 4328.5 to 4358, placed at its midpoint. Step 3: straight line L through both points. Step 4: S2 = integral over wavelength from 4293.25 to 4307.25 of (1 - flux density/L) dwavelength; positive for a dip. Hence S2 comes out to 3.1 AA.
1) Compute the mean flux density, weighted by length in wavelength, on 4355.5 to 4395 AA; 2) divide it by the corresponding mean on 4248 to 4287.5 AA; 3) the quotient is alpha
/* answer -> 1.19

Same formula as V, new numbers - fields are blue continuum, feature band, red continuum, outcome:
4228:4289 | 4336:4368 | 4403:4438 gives -0.7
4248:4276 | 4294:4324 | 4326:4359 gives 3.0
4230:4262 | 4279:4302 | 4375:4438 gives 2.3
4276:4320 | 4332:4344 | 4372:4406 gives -0.8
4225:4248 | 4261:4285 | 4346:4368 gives 2.3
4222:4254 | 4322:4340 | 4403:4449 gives 0.7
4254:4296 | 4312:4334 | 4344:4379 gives -1.0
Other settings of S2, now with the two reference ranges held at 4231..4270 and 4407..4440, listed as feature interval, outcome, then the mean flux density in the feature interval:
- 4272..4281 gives 1.01 AA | 84.3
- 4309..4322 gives 0.06 AA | 99.7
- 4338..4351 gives -0.10 AA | 105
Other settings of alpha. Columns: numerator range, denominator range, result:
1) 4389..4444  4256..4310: 1.36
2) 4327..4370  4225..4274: 1.15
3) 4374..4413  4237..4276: 1.17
